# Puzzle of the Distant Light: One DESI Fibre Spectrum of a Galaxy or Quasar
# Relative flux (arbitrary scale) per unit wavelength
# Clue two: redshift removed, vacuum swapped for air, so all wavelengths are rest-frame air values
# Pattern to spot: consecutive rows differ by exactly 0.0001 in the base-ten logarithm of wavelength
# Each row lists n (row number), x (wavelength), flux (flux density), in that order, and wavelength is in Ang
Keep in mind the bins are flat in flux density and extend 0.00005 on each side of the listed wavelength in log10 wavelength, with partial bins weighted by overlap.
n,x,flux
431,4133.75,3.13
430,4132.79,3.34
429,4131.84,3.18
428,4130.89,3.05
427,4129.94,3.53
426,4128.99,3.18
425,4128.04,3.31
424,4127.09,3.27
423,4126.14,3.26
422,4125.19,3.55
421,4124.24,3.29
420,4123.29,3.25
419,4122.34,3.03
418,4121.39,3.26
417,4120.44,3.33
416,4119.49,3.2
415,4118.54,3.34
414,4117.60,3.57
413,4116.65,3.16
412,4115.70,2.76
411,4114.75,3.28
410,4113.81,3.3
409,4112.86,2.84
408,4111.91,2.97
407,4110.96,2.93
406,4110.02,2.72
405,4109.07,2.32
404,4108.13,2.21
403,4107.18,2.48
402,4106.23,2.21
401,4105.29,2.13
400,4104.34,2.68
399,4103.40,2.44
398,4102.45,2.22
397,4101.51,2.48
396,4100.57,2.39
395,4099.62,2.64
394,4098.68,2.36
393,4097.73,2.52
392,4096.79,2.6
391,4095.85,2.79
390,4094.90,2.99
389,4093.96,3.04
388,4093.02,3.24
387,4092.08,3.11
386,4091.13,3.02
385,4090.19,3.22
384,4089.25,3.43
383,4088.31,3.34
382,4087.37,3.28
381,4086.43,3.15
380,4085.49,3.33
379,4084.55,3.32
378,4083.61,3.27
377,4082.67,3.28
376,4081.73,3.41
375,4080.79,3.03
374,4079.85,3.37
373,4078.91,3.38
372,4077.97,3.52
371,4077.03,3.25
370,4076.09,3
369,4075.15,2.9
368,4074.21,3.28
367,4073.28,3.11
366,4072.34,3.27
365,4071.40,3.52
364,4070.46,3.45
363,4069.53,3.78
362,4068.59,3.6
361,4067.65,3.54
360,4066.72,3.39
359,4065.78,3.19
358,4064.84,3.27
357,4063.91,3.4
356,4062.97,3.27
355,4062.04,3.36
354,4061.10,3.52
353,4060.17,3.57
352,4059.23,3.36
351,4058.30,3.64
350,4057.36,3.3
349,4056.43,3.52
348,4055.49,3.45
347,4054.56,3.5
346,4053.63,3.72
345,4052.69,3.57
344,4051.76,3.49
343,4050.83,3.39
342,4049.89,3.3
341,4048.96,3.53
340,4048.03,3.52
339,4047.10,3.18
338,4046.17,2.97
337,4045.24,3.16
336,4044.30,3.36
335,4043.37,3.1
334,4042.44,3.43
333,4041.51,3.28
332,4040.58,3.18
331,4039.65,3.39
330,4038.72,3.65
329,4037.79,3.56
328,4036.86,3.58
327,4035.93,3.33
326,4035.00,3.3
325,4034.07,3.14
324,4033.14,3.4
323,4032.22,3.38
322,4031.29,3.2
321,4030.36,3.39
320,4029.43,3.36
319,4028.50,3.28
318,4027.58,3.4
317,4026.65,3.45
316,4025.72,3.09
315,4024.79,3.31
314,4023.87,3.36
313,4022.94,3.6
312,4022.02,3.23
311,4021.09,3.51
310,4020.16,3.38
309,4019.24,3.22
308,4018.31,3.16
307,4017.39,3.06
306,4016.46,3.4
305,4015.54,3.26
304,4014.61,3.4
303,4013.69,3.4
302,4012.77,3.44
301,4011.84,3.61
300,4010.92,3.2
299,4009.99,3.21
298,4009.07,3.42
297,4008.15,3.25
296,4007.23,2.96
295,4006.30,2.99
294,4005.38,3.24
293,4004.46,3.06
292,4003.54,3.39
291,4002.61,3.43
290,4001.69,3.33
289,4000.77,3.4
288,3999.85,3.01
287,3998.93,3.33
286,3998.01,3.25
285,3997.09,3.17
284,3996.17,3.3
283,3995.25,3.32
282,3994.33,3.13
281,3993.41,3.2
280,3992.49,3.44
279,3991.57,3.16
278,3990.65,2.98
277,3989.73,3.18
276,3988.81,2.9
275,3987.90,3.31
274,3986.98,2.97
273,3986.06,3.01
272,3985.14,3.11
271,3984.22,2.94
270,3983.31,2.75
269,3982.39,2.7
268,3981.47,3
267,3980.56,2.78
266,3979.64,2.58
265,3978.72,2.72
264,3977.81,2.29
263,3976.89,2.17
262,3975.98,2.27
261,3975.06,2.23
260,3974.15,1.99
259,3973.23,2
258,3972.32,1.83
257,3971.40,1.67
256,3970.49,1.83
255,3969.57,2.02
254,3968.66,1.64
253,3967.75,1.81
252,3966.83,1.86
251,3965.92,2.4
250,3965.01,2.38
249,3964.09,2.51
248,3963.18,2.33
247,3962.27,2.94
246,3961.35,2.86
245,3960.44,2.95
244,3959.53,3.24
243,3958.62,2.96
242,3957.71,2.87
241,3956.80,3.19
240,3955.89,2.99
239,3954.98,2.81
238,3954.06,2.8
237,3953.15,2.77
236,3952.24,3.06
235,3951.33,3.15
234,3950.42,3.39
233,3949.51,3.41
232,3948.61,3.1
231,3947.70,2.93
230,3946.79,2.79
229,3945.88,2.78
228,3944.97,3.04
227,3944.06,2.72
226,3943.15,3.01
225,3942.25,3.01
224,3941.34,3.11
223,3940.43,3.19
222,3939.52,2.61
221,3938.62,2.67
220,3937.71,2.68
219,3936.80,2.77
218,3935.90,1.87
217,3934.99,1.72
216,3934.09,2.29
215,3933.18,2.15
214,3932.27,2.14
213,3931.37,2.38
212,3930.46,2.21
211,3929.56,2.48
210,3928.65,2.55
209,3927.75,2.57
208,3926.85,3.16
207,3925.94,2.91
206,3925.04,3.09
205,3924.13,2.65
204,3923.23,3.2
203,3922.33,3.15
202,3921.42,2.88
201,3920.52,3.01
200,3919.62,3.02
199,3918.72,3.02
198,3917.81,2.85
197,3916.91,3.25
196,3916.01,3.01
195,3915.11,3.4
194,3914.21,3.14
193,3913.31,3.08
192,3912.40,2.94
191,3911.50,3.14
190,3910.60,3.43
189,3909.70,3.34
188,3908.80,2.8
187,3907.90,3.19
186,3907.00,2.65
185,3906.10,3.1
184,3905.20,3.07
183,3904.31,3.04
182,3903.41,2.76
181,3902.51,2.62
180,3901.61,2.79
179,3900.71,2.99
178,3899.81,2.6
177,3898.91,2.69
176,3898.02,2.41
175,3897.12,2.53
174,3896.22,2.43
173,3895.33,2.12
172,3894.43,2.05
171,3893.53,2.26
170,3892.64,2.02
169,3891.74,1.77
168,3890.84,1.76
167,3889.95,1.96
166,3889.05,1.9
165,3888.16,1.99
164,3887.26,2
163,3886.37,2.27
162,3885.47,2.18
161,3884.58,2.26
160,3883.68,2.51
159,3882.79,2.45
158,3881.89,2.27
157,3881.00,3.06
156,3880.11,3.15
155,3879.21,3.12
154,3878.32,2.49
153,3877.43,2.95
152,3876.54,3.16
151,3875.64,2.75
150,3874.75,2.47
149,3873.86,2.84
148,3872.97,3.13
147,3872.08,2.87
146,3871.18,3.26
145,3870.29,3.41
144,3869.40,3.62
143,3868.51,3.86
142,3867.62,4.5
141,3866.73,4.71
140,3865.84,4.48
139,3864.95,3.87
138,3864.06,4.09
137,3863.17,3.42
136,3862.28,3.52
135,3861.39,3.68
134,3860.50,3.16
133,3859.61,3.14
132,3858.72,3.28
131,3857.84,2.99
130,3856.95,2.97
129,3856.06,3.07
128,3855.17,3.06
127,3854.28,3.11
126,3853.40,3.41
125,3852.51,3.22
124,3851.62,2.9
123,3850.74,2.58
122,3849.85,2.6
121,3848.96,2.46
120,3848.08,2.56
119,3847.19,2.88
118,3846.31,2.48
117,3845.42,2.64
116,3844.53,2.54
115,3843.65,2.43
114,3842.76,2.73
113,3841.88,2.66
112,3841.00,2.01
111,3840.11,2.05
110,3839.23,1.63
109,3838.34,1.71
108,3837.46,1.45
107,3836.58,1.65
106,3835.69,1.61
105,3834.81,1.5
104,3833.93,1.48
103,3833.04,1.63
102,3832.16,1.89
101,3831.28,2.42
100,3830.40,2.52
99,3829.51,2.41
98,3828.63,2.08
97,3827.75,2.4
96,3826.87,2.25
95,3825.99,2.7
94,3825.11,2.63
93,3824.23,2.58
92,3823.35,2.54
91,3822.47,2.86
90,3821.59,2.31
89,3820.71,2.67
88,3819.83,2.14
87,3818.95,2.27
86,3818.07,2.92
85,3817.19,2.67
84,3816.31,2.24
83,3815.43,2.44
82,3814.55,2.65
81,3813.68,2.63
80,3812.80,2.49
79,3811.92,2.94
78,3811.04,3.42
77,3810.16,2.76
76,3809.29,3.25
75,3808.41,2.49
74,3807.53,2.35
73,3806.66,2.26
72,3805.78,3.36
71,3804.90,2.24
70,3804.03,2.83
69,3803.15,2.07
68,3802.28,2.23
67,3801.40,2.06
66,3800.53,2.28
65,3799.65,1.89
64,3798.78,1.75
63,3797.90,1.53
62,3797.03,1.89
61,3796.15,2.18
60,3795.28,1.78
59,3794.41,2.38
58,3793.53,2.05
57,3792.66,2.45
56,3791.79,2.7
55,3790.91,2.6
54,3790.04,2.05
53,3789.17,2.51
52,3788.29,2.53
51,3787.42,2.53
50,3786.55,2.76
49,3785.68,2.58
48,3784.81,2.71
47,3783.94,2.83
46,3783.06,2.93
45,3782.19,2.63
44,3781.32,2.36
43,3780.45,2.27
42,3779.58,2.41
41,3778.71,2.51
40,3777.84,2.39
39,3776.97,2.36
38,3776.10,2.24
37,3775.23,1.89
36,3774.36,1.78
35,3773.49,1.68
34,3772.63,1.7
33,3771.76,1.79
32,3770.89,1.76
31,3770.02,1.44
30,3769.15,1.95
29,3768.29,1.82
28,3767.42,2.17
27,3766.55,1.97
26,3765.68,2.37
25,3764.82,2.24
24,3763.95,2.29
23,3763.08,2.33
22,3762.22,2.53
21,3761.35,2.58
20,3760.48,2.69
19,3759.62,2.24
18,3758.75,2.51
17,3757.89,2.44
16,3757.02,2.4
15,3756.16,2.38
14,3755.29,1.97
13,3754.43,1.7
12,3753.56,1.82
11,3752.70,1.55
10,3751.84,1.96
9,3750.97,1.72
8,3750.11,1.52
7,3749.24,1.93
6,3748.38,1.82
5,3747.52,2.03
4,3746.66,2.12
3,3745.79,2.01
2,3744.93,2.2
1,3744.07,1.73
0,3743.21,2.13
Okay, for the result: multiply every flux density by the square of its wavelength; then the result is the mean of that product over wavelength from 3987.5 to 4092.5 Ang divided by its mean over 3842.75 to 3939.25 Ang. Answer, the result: 1.3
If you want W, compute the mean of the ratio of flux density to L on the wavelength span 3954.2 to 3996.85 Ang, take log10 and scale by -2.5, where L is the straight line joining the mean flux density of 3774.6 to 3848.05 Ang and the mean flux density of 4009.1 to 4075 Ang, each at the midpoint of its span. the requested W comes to 0.16 mag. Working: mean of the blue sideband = 2.36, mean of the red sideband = 3.37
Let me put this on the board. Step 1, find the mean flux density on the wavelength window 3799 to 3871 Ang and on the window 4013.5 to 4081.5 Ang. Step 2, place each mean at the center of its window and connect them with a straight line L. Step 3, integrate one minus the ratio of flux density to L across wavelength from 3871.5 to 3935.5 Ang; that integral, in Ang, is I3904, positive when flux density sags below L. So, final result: 5.2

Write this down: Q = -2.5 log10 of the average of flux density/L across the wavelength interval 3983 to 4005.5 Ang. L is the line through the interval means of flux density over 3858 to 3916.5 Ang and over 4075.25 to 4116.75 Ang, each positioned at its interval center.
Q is -0.09 mag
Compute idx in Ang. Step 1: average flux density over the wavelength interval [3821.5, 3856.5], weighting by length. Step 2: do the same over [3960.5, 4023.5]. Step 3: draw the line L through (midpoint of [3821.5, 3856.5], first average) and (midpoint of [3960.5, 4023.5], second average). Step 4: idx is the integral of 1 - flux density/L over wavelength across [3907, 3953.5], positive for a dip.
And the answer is -3.0 Ang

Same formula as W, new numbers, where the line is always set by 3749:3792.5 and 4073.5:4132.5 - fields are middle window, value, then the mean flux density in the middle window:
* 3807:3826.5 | -0.130 mag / 2.63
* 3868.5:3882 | -0.216 mag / 3.02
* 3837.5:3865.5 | -0.178 mag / 2.85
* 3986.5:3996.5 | -0.153 mag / 3.17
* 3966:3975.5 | 0.378 mag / 1.91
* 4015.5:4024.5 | -0.178 mag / 3.32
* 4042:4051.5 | -0.145 mag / 3.3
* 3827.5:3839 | 0.247 mag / 1.89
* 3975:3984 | 0.062 mag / 2.57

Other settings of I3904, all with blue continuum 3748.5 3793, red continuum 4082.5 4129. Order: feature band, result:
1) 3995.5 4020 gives -4.65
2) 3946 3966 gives -2.11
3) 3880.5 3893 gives 1.52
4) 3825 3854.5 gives 0.69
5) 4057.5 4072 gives -2.93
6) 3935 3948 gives -0.80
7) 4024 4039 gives -3.01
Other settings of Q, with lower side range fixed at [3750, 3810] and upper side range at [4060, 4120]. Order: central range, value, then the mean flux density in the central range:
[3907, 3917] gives -0.20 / 3.13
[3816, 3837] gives 0.05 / 2.27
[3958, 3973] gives 0.17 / 2.33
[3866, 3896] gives -0.09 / 2.71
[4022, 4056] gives -0.15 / 3.37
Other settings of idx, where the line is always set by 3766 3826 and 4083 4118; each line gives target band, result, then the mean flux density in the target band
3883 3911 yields 0.33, 2.5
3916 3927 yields -1.91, 3.01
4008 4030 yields -4.93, 3.33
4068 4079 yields -2.05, 3.34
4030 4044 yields -3.05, 3.35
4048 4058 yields -2.52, 3.48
